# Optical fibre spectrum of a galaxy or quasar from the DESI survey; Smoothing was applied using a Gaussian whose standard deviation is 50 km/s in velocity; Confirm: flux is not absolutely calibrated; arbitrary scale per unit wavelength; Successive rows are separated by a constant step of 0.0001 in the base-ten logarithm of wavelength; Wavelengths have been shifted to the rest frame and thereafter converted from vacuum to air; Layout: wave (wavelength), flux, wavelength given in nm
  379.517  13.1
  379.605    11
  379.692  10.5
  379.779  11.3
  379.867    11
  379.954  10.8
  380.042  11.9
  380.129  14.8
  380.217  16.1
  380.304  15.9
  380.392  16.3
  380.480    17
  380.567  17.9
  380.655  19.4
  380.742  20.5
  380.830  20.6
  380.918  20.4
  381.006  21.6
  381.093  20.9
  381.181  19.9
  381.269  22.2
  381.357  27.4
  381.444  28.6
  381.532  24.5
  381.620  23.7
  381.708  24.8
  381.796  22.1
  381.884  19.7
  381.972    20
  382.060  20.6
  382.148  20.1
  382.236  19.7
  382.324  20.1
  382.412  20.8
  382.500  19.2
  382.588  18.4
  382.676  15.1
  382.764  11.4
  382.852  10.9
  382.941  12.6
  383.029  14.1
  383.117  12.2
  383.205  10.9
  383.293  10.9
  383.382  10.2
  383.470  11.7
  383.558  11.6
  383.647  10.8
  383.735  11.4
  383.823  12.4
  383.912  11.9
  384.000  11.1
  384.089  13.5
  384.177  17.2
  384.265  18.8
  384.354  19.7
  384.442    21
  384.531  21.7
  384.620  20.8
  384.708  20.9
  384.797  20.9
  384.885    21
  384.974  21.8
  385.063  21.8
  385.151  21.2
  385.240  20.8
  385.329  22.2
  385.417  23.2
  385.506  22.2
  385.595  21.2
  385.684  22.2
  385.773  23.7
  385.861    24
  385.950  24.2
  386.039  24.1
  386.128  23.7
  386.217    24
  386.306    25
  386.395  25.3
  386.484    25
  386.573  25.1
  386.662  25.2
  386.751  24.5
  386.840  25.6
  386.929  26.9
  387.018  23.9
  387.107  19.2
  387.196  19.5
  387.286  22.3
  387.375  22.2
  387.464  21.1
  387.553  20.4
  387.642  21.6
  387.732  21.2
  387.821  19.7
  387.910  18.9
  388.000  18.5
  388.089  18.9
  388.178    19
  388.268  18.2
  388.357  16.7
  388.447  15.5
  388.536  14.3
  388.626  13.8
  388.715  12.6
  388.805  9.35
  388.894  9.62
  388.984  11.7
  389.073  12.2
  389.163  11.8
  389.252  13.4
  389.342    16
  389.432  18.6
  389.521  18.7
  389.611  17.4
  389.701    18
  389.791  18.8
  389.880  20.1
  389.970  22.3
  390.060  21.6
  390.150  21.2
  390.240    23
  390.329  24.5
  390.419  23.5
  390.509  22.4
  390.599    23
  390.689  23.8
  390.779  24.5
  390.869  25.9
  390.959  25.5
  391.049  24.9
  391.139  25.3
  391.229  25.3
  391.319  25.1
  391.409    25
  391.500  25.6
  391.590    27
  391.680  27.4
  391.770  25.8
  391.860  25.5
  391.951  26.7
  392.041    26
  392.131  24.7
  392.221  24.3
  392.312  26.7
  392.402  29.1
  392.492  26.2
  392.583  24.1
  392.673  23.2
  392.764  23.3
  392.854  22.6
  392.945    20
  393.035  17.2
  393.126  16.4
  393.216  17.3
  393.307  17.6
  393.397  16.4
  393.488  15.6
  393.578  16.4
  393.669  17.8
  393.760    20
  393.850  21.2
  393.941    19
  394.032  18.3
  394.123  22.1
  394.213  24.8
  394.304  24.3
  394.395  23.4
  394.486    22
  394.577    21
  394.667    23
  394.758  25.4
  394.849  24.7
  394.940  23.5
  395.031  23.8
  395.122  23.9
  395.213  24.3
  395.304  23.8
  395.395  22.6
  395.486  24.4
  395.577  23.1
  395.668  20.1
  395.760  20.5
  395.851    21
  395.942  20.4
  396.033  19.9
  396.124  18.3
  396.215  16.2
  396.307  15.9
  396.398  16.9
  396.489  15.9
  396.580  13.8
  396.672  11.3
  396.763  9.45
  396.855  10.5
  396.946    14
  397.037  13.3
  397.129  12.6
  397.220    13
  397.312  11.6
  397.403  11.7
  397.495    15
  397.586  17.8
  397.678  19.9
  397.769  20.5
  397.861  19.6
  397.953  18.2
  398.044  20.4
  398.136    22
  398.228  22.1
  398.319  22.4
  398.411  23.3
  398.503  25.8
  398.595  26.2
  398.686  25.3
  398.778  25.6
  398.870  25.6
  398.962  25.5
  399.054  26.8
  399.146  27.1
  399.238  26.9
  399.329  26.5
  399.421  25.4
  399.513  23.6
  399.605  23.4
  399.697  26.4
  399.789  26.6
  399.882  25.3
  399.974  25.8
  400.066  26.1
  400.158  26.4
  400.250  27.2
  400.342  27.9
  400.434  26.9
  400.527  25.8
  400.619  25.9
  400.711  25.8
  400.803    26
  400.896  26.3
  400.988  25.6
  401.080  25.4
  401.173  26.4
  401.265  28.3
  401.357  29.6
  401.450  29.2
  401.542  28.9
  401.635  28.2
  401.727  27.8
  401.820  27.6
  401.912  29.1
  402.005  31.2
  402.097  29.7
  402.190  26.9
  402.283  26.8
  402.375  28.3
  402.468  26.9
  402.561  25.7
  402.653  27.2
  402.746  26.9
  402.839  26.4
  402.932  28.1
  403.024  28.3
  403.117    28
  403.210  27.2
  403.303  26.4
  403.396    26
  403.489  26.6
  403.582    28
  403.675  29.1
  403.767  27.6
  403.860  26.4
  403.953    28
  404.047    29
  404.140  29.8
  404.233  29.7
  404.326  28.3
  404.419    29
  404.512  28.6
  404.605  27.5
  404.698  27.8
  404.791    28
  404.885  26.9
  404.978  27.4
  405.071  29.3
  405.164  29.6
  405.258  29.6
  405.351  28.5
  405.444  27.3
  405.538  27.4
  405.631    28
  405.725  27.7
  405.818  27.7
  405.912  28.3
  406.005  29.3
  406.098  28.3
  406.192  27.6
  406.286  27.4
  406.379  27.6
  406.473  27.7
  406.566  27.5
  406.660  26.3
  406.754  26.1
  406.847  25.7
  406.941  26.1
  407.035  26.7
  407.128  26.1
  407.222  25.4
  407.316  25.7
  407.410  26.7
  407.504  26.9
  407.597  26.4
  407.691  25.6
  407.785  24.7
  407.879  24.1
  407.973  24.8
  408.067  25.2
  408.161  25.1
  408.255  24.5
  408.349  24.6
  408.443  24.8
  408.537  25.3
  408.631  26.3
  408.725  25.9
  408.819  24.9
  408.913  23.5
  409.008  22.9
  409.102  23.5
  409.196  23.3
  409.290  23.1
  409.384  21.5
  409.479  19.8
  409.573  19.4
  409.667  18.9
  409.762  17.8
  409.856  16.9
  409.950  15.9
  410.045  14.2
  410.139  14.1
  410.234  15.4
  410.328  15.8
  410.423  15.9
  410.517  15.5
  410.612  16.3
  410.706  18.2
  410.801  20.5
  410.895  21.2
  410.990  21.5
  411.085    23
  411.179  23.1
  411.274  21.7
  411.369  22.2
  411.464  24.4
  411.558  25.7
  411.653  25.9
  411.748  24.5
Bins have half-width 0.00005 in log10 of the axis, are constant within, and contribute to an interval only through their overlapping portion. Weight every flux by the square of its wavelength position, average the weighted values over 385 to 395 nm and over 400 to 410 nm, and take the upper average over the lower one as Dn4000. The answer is 1.33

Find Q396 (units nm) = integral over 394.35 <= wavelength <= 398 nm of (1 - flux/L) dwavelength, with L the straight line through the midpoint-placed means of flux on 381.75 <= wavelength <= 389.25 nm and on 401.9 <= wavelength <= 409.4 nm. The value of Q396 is 0.68 nm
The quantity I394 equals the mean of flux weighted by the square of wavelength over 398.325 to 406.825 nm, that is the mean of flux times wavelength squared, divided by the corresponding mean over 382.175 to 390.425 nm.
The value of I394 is 1.59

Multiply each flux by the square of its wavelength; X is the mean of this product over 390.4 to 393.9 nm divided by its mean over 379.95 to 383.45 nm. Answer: 1.34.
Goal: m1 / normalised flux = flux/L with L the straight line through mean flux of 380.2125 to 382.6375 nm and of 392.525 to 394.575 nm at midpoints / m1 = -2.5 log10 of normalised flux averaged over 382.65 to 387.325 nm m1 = 0.08 mag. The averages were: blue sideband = 20.7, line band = 19.1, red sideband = 20.2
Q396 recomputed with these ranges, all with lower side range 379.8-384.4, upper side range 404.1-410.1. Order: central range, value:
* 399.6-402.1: -0.396 nm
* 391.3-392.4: -0.305 nm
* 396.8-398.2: 0.392 nm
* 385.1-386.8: -0.483 nm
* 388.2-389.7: 0.372 nm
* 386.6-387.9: -0.248 nm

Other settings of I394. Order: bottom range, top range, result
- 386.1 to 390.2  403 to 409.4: 1.52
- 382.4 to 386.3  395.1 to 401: 1.29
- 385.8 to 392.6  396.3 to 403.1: 1.15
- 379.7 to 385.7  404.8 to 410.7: 1.53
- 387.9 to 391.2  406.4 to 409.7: 1.44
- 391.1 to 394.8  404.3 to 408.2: 1.28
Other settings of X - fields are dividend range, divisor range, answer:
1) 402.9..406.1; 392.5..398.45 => 1.52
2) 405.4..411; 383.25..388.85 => 1.35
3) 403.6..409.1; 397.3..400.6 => 1.18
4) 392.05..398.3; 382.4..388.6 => 1.08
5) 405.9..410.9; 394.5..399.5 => 1.20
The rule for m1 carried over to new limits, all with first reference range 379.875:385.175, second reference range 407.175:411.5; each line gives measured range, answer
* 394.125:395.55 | -0.202 mag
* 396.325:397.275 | 0.451 mag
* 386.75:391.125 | -0.046 mag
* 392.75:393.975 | 0.050 mag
